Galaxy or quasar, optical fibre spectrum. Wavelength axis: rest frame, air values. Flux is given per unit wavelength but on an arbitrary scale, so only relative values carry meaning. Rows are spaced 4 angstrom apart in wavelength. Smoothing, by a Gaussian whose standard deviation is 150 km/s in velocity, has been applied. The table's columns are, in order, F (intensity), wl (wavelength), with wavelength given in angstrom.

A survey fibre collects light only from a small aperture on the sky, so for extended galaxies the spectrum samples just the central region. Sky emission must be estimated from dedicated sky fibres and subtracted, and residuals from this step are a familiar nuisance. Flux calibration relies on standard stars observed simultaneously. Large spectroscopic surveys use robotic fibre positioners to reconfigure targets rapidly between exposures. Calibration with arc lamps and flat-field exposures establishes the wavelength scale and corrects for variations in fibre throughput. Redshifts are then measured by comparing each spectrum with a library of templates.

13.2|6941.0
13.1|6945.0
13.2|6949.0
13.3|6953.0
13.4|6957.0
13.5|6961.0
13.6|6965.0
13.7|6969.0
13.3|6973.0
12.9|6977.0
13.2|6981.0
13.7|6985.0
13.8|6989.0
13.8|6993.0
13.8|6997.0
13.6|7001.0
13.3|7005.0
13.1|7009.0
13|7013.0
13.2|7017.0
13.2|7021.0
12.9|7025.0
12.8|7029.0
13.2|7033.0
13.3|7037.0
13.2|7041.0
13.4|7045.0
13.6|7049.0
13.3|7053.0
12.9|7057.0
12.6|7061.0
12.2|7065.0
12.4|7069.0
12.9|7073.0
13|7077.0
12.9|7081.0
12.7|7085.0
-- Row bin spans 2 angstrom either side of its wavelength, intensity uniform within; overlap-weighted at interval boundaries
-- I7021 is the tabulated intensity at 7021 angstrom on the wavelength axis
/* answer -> 13.2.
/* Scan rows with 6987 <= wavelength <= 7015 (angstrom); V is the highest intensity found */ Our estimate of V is 13.8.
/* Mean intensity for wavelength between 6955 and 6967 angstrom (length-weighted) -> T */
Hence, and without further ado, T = 13.5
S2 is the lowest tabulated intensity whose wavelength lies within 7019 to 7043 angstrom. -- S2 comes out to 12.8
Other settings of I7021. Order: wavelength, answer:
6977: 12.9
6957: 13.4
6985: 13.7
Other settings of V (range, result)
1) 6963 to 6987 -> 13.7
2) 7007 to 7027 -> 13.2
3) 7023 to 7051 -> 13.6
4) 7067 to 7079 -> 13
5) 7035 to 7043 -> 13.3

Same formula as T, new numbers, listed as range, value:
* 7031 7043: 13.2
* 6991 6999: 13.8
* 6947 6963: 13.3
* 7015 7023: 13.2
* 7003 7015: 13.1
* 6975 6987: 13.3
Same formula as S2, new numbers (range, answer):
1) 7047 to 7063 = 12.6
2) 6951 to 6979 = 12.9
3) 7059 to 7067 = 12.2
